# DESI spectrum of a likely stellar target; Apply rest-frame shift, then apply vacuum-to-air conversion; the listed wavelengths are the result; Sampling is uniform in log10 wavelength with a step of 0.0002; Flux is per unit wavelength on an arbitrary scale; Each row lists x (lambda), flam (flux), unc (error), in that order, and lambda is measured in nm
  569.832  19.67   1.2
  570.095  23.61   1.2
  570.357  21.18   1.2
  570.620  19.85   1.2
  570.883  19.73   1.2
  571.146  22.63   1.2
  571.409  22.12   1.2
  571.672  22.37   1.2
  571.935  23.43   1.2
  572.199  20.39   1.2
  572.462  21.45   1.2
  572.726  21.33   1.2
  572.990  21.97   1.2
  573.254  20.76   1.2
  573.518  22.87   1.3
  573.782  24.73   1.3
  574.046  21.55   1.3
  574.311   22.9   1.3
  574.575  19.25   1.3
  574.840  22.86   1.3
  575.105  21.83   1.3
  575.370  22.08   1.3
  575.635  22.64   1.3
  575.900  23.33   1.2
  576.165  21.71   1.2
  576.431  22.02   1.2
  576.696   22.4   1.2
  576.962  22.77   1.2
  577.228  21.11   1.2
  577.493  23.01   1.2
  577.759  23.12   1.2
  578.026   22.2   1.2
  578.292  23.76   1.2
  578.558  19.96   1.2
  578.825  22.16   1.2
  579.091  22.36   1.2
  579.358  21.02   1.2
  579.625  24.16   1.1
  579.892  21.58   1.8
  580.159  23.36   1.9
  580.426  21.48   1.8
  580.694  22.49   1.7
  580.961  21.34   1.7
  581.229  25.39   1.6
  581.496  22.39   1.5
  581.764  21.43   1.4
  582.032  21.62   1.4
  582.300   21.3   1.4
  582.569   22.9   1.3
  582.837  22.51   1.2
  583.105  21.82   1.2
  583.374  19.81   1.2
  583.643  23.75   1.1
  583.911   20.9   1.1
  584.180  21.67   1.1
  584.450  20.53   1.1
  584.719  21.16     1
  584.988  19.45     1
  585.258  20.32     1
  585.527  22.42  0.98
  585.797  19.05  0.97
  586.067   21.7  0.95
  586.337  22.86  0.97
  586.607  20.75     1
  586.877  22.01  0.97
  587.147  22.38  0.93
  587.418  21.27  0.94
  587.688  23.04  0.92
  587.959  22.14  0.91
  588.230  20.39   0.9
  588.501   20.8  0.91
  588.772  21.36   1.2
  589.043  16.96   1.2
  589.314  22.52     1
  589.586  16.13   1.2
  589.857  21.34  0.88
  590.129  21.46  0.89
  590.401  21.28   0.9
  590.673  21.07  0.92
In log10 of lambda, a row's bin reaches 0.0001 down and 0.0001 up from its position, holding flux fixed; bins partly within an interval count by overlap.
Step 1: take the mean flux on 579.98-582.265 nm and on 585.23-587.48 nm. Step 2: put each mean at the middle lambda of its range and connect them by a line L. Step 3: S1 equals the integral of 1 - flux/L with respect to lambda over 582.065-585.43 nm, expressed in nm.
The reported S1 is 0.09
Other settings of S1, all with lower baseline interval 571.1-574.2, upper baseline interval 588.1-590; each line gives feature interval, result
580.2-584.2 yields -0.239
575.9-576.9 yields -0.030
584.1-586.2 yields -0.032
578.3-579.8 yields -0.057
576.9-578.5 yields -0.081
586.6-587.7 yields -0.093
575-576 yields -0.033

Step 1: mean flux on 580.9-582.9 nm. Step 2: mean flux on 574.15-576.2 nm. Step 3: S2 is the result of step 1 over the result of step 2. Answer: 1.01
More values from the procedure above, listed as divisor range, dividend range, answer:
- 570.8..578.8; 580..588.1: 0.99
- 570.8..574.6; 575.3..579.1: 1.02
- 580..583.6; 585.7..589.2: 0.95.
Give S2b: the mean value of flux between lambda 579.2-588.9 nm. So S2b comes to 21.7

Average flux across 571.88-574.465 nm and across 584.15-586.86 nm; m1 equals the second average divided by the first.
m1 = 0.95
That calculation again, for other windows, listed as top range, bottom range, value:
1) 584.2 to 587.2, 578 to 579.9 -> 0.95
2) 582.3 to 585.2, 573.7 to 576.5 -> 0.96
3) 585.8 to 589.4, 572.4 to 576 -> 0.96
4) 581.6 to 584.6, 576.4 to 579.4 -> 0.98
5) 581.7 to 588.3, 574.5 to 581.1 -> 0.97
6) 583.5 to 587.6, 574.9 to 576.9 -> 0.96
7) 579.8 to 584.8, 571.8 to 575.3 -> 1.00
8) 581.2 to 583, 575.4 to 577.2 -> 1.00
